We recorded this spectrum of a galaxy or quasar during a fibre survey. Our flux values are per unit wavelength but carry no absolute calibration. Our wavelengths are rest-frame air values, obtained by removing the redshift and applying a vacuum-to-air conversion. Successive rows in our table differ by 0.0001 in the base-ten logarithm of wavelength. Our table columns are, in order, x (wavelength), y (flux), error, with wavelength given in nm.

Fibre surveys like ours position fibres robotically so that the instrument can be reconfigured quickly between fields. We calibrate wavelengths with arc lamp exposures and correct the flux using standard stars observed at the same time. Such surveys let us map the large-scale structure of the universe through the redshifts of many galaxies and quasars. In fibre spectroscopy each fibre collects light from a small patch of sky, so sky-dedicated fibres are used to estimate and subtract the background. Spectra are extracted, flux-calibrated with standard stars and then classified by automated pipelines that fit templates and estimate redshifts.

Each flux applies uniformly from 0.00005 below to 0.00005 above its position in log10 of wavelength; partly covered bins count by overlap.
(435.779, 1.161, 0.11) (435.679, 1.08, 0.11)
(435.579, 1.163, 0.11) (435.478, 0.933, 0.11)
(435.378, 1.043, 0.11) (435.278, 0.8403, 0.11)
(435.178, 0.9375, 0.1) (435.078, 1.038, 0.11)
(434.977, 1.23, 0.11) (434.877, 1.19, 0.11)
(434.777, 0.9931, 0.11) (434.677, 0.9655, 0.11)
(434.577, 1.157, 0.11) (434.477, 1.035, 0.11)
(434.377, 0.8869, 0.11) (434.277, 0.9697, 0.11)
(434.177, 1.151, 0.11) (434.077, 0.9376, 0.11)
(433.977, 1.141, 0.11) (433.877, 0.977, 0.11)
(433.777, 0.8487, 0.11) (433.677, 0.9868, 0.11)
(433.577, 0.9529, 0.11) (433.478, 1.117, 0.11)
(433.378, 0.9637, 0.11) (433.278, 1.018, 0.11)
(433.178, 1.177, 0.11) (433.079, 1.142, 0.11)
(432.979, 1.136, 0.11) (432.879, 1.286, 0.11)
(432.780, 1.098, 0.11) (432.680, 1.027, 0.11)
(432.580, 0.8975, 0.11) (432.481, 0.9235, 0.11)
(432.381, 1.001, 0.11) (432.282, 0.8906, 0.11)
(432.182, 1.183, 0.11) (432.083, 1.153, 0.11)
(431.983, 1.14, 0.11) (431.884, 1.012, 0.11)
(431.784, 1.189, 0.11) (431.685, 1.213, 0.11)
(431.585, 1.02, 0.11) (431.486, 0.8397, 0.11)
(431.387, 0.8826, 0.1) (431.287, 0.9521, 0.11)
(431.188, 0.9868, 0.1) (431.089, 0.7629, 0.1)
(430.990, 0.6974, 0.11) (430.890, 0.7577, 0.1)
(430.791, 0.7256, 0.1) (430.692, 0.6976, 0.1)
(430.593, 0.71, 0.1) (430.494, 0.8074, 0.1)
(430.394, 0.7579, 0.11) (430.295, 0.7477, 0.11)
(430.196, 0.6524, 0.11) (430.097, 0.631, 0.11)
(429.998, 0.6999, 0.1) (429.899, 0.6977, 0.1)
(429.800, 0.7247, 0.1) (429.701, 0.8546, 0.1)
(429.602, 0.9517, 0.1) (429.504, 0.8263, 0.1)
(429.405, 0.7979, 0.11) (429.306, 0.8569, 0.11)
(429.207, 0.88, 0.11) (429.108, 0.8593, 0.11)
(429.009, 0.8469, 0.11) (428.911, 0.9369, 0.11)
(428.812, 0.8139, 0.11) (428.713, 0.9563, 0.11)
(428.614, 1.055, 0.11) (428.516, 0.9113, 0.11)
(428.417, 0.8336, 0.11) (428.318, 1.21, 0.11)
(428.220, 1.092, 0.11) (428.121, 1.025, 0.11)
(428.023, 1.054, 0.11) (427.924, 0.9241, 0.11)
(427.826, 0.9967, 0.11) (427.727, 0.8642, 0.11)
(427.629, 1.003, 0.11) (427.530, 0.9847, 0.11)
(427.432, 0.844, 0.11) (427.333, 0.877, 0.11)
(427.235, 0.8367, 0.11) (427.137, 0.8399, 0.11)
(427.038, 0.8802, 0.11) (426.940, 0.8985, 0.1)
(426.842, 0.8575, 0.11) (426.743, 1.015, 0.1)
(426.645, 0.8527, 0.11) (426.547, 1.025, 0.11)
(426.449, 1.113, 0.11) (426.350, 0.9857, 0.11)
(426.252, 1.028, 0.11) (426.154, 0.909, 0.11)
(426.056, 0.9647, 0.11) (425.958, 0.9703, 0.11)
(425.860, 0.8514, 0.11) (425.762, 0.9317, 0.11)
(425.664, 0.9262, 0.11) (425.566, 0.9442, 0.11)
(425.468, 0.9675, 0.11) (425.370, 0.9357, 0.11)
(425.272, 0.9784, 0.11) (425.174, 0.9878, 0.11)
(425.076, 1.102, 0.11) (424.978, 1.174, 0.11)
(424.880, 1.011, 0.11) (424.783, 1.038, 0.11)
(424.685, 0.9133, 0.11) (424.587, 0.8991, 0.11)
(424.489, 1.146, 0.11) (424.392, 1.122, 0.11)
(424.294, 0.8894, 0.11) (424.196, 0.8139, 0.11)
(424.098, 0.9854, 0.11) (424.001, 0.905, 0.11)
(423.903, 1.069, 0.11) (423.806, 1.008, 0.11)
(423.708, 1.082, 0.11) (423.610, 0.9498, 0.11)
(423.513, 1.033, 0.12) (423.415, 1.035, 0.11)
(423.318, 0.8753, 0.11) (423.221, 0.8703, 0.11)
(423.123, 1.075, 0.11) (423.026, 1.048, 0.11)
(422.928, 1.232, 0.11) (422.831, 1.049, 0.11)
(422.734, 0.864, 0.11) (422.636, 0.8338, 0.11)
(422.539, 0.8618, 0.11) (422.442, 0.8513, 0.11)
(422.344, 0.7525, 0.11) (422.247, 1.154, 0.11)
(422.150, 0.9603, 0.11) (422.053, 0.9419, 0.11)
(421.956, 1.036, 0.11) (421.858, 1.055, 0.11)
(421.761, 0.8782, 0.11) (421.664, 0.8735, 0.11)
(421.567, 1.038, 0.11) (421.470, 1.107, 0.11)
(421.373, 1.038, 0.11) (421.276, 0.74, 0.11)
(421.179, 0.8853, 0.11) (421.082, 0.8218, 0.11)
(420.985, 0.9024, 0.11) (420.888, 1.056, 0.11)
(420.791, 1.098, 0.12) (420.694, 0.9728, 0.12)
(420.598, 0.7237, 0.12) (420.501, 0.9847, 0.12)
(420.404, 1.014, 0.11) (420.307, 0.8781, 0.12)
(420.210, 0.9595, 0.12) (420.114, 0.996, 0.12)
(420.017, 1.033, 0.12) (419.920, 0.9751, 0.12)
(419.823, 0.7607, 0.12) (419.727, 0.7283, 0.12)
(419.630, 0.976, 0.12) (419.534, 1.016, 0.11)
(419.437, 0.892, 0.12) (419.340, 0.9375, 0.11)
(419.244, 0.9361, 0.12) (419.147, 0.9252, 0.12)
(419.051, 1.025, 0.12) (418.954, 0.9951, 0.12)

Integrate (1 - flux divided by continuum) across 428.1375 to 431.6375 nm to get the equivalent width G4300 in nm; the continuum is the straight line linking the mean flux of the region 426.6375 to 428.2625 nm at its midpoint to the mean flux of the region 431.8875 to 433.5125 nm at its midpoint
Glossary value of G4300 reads 0.53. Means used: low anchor 0.933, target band 0.843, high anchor 1.07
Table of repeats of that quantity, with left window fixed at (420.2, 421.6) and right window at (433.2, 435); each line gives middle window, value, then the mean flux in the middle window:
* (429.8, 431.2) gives 0.38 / 0.731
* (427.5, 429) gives 0.03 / 0.974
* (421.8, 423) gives -0.01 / 0.966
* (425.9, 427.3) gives 0.06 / 0.94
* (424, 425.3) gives -0.04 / 1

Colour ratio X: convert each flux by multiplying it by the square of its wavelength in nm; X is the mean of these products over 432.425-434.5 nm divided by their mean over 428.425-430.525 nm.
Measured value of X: 1.3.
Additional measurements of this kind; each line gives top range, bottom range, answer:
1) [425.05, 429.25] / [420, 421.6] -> 1.02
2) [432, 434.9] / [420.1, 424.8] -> 1.14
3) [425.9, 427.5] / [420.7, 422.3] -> 0.98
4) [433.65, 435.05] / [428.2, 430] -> 1.20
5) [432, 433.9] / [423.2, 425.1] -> 1.09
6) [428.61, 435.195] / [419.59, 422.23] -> 1.05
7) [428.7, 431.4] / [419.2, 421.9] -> 0.89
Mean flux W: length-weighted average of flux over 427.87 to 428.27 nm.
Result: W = 1.03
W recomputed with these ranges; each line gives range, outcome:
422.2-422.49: 0.916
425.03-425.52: 0.993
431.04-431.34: 0.9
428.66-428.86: 0.886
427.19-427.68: 0.91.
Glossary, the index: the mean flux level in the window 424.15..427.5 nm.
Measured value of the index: 0.957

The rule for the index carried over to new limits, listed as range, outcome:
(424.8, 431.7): 0.902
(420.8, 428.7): 0.967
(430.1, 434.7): 0.966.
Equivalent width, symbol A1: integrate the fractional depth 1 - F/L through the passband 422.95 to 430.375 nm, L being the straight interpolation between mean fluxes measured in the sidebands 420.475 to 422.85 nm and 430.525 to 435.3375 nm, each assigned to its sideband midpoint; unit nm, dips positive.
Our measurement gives 0.21 nm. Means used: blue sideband 0.937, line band 0.935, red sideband 0.996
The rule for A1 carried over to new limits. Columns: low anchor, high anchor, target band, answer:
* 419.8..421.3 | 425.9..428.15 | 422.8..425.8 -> -0.20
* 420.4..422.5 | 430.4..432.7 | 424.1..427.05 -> -0.10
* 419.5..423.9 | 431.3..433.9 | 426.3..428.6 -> 0.11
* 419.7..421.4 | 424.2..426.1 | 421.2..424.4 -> -0.06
